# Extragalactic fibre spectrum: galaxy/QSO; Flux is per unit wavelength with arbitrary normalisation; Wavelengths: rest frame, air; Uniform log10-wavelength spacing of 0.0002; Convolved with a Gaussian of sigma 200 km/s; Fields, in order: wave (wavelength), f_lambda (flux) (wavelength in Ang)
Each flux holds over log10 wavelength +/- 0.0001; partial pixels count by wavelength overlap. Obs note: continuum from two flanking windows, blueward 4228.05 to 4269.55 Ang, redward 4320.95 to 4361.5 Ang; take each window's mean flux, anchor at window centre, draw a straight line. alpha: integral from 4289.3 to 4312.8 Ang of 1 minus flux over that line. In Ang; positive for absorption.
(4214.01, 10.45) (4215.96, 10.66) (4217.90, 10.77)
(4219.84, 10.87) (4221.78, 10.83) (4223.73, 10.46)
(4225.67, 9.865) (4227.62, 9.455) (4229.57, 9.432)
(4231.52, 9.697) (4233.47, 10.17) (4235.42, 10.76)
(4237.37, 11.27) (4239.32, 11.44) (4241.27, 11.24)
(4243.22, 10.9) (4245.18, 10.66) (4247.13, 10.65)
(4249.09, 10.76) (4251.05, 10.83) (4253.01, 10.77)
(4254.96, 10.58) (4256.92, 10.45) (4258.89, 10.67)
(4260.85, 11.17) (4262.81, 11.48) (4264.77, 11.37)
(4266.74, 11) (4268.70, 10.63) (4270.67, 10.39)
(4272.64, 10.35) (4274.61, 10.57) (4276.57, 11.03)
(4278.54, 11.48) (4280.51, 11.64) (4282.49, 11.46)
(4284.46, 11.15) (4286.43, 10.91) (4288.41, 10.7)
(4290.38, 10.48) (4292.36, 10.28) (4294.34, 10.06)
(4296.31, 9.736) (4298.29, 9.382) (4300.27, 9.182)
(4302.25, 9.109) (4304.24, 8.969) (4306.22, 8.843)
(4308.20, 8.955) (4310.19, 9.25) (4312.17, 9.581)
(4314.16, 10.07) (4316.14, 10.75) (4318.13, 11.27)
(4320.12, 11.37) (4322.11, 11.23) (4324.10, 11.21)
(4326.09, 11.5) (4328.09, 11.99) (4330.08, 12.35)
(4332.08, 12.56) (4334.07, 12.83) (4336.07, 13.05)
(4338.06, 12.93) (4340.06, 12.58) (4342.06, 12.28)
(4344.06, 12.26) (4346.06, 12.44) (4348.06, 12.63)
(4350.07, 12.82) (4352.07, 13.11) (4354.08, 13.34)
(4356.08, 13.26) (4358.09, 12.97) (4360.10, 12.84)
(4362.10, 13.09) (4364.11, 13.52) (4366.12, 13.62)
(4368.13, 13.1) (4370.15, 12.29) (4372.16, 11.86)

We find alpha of 4.5 Ang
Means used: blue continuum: 10.7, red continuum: 12.5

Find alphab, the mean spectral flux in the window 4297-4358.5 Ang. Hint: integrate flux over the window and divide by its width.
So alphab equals 11.4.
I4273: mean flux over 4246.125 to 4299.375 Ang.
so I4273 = 10.7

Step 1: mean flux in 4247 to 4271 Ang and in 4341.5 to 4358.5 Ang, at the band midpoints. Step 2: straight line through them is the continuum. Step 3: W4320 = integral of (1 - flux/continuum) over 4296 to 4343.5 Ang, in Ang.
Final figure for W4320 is 4.9 Ang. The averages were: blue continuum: 10.8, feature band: 10.9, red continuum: 12.8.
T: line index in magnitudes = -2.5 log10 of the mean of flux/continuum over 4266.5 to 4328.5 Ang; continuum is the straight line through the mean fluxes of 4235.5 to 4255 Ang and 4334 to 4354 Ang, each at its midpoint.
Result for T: 0.14 mag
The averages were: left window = 10.9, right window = 12.7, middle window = 10.4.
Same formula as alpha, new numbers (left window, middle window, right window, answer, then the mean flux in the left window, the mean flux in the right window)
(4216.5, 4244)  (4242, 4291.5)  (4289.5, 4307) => -4.4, 10.5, 9.56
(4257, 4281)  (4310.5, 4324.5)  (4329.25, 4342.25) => 1.7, 10.9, 12.7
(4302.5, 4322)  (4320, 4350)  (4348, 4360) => -1.7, 9.93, 13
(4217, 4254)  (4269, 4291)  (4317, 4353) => 0.8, 10.6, 12.2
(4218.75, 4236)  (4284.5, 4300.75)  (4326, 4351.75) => 1.9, 10.2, 12.5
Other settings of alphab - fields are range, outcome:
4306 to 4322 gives 10.1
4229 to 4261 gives 10.7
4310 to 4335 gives 11.3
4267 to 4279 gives 10.7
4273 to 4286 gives 11.2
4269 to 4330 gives 10.5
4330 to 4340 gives 12.8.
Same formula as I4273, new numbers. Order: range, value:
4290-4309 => 9.47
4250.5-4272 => 10.8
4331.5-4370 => 12.9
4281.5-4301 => 10.3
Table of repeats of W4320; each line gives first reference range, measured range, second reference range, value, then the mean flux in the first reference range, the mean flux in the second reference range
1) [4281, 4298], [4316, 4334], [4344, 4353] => 0.3 Ang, 10.6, 12.7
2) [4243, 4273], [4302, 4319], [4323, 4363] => 3.2 Ang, 10.8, 12.6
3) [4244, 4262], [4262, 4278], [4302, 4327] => -0.4 Ang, 10.7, 10.2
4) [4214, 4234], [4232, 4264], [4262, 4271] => -0.5 Ang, 10.2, 11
